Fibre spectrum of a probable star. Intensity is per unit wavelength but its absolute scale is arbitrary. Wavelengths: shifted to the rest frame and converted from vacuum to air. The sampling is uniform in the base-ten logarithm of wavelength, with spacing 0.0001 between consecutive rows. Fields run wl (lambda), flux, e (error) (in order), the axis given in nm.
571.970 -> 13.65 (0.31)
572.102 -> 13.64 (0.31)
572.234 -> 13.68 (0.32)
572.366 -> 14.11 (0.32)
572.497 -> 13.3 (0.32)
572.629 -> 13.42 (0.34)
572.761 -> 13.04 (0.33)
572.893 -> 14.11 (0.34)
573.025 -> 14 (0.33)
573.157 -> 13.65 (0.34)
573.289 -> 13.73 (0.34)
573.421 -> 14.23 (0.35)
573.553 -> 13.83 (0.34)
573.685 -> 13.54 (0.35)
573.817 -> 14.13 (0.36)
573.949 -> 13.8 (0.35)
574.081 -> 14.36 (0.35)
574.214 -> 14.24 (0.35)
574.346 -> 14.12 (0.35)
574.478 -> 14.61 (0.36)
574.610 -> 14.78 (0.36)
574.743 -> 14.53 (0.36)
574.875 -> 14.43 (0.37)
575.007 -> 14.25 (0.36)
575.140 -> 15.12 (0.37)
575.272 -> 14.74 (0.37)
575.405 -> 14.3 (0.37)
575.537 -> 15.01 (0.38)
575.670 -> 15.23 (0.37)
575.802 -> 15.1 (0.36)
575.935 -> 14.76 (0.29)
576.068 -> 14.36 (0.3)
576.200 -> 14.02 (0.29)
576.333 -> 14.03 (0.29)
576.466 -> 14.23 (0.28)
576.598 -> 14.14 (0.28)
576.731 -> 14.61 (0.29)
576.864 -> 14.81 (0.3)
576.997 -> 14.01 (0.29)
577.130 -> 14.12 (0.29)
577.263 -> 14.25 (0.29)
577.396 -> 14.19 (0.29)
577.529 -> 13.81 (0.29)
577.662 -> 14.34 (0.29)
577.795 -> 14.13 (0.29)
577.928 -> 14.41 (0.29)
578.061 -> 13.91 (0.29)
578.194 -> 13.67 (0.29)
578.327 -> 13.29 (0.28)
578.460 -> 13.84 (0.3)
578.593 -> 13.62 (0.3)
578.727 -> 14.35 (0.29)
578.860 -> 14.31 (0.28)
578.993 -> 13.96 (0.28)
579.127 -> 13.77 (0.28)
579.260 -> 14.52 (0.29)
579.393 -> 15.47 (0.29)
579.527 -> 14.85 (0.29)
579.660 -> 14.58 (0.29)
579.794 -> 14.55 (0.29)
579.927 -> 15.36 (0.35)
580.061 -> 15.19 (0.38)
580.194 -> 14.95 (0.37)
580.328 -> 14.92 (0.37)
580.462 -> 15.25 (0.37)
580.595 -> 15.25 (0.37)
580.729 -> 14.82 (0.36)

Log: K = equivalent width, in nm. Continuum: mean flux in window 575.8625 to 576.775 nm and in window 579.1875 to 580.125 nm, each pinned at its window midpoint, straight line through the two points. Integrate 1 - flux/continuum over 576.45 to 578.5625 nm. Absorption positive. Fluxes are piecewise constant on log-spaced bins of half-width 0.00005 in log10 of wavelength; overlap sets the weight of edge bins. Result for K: 0.06 nm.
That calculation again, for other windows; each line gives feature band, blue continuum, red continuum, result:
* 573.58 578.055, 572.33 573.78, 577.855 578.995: -0.172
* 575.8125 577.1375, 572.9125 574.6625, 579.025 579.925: 0.000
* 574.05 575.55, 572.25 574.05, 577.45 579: -0.074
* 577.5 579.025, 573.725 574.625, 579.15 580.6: 0.080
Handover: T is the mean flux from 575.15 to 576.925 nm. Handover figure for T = 14.6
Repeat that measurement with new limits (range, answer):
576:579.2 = 14.1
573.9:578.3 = 14.4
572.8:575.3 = 14.2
